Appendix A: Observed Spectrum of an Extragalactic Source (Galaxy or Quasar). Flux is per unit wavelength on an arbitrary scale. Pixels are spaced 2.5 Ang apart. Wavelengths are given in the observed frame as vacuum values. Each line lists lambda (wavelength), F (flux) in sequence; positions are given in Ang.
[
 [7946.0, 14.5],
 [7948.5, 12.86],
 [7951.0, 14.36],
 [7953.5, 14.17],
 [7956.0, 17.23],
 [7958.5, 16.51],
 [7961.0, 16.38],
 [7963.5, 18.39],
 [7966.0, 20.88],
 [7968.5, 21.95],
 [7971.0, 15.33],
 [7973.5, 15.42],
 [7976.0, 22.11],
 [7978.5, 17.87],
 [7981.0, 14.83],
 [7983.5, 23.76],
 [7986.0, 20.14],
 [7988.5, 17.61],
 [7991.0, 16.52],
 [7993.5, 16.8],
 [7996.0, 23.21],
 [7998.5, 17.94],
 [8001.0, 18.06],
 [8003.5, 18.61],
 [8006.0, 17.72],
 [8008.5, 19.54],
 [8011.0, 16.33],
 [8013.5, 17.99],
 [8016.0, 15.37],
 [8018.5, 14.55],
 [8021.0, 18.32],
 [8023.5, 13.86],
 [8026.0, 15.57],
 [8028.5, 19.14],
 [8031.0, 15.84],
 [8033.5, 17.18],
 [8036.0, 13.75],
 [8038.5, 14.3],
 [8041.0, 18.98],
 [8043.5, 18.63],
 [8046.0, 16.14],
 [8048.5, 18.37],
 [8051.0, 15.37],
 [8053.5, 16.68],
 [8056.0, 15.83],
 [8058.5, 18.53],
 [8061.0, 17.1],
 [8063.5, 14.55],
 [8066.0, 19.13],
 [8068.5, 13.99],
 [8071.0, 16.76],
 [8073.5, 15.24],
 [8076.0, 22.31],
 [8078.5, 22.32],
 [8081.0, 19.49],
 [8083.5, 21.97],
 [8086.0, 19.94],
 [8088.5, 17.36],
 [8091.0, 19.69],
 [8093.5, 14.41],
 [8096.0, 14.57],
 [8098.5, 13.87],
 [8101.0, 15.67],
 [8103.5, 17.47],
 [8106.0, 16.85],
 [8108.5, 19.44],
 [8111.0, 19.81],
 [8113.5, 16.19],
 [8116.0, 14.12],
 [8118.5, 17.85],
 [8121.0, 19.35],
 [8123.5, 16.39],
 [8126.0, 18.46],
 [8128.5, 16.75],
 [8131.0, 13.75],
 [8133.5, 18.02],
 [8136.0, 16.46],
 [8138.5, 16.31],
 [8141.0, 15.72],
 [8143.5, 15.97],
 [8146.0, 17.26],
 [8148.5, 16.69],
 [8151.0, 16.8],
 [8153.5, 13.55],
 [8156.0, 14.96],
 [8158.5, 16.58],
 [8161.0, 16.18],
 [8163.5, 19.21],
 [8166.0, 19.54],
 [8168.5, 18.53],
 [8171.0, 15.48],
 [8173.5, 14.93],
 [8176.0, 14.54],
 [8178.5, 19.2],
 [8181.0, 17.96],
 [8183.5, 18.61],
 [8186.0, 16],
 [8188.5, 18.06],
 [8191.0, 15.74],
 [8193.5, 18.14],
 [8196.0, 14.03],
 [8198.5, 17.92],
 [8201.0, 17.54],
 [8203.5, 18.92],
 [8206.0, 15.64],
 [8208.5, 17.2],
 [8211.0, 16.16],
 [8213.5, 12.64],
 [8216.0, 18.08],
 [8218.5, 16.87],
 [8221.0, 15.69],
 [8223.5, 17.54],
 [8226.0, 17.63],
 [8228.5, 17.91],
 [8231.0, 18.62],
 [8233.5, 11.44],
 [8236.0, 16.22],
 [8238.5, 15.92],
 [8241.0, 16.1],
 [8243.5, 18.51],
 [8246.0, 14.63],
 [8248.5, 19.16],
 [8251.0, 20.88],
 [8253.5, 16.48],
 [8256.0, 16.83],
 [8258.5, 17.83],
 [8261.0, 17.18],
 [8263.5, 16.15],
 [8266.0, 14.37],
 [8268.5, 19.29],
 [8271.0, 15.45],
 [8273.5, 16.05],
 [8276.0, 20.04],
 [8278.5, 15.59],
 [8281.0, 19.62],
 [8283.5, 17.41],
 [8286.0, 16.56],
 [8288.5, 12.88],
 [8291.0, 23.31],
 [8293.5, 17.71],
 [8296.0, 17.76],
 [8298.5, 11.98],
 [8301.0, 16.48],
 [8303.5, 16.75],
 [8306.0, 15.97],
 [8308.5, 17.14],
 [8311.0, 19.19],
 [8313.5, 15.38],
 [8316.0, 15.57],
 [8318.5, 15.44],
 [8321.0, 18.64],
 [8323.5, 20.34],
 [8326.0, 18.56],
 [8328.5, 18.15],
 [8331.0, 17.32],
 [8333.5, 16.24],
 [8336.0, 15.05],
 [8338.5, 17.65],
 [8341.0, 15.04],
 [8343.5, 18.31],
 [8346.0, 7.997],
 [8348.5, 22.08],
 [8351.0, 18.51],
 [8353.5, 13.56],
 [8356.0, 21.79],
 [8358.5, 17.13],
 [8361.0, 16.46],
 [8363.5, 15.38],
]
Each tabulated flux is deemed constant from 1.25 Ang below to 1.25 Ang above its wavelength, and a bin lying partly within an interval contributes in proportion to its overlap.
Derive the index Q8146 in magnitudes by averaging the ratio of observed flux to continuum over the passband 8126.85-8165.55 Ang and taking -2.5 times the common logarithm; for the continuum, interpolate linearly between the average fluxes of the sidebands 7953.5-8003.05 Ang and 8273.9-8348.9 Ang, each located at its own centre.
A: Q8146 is 0.08 mag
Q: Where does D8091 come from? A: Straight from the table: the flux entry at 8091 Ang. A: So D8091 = 19.69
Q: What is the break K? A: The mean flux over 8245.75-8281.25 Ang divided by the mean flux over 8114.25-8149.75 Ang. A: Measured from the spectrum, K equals 1.0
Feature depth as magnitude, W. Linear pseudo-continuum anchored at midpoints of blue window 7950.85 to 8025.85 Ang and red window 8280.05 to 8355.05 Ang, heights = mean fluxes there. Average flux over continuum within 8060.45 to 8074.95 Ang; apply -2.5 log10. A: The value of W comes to 0.09 mag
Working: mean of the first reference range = 17.7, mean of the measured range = 16.2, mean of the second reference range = 16.9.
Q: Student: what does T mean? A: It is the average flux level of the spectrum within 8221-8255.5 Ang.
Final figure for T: 17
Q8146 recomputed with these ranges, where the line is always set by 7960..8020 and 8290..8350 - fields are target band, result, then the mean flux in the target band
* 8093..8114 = 0.08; 16.6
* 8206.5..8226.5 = 0.06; 16.4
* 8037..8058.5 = 0.07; 16.9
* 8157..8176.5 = 0.04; 16.9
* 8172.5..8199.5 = 0.04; 16.8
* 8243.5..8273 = 0.00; 17.1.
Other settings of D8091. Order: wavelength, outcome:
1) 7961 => 16.38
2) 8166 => 19.54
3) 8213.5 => 12.64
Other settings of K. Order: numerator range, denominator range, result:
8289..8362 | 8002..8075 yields 1.02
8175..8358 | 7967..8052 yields 0.96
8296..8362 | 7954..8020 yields 0.93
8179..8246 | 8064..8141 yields 0.96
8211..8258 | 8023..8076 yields 1.01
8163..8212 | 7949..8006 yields 0.95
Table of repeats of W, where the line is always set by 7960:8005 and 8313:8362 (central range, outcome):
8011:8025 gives 0.15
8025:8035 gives 0.10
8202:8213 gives 0.06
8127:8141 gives 0.11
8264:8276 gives 0.04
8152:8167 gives 0.08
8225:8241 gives 0.08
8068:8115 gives 0.02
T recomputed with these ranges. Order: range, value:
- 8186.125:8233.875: 16.7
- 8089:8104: 15.9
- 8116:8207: 16.8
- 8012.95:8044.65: 16.4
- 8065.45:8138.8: 17.5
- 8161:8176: 17.2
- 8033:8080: 17.1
